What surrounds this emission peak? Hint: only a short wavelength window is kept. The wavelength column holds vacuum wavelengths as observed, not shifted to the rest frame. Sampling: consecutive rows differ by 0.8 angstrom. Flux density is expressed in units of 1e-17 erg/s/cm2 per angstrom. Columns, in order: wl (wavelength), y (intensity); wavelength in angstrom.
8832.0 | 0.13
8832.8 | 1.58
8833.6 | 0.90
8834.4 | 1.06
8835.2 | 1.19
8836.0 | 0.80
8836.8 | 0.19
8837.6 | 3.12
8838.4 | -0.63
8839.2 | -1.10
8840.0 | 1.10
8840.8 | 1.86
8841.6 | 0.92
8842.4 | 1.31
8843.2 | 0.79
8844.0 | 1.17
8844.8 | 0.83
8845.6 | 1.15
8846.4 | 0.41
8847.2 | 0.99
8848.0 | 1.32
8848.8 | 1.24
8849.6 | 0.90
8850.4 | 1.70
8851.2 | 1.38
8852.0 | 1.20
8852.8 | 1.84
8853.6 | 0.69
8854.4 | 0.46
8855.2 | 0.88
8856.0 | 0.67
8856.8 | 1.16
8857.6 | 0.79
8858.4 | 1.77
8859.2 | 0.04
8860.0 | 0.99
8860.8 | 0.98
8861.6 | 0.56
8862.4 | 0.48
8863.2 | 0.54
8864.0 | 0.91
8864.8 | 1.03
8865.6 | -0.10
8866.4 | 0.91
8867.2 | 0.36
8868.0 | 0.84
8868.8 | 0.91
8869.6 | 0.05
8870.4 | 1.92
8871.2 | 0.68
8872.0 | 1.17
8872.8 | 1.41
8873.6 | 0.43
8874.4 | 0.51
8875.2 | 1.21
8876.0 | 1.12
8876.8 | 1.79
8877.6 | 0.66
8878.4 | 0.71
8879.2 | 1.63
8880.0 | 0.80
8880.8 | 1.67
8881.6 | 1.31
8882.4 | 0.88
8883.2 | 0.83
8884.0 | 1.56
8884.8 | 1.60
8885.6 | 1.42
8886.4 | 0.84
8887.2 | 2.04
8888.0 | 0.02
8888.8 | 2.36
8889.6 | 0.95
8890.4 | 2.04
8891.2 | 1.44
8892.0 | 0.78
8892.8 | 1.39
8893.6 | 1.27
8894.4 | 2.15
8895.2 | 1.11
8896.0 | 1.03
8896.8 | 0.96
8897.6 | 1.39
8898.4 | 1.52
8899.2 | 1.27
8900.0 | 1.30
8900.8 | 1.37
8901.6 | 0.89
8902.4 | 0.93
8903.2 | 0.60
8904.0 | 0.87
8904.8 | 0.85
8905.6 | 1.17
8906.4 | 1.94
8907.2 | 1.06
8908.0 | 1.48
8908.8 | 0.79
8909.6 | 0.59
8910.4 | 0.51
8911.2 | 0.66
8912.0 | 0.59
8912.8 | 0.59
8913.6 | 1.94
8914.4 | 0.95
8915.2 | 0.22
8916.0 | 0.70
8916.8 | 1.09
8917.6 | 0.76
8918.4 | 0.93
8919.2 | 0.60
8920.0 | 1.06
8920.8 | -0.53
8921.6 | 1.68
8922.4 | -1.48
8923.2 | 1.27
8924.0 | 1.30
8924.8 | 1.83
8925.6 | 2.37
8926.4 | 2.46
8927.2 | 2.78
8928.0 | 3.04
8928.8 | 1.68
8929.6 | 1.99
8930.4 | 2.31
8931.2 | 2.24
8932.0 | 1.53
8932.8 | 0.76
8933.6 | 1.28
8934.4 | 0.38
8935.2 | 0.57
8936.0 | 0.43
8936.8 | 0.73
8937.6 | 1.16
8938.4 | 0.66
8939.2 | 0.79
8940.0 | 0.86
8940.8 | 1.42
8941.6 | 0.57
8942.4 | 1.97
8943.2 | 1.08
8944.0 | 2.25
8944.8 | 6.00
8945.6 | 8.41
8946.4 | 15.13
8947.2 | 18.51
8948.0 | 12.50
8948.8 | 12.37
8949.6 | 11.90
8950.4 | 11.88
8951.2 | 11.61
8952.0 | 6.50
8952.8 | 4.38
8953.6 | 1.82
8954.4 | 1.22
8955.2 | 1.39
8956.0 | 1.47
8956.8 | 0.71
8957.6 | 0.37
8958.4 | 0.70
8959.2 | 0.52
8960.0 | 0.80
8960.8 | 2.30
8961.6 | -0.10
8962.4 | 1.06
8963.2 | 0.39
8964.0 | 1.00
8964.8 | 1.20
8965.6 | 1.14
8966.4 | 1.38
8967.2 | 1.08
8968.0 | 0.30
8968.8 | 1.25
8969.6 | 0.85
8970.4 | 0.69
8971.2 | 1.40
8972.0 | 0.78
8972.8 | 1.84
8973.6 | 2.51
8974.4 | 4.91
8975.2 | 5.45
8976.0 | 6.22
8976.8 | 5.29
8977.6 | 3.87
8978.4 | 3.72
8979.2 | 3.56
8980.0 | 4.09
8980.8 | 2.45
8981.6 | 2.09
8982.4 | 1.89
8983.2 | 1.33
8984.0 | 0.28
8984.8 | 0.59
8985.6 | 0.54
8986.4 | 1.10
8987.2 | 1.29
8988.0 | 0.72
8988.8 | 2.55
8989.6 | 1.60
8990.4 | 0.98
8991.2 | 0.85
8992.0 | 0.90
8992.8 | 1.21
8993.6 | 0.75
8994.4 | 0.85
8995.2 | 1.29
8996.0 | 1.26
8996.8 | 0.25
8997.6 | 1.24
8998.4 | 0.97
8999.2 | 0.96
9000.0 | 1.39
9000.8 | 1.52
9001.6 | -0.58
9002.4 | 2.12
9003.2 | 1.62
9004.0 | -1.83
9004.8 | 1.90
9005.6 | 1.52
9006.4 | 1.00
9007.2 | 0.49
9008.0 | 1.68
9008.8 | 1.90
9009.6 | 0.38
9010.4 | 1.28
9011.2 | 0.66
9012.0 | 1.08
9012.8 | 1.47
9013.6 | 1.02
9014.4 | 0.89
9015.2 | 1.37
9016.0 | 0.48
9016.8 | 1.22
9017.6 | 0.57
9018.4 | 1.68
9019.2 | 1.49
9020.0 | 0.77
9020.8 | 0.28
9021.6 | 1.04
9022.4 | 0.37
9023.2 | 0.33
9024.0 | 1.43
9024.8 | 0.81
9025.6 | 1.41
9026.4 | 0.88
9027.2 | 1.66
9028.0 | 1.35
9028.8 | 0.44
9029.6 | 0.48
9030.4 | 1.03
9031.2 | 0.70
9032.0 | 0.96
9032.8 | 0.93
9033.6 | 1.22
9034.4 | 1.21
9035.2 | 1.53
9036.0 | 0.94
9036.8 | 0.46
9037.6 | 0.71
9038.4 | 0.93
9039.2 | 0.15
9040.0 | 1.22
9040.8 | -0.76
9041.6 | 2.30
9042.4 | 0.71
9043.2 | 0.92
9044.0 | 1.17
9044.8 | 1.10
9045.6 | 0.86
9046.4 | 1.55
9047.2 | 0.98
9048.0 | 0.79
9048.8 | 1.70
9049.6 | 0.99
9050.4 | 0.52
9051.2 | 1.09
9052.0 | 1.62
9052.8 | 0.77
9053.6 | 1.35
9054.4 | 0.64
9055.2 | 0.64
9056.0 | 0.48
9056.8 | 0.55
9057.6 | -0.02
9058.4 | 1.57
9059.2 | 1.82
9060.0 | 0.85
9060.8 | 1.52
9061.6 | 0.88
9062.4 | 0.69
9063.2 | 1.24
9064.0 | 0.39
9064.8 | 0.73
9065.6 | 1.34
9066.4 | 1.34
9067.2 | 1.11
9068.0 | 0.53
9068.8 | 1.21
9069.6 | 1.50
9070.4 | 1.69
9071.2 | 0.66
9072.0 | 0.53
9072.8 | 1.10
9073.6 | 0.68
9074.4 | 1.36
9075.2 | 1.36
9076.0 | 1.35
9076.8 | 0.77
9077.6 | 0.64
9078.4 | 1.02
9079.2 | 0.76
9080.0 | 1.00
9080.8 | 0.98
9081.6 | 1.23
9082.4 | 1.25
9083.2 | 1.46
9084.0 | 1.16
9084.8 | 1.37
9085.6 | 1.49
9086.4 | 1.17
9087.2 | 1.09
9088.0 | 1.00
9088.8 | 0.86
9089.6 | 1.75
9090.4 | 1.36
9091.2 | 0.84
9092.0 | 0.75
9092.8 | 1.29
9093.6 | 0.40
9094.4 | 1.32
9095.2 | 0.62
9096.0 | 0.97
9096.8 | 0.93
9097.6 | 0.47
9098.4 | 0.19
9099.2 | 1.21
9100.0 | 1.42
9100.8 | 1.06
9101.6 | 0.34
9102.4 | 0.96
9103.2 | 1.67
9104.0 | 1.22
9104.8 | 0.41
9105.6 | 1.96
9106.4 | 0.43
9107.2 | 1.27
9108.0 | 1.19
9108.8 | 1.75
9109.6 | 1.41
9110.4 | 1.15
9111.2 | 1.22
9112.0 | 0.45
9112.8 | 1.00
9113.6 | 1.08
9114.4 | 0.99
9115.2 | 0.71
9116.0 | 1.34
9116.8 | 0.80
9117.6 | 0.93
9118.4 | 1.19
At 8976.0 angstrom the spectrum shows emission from [N II] 6583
